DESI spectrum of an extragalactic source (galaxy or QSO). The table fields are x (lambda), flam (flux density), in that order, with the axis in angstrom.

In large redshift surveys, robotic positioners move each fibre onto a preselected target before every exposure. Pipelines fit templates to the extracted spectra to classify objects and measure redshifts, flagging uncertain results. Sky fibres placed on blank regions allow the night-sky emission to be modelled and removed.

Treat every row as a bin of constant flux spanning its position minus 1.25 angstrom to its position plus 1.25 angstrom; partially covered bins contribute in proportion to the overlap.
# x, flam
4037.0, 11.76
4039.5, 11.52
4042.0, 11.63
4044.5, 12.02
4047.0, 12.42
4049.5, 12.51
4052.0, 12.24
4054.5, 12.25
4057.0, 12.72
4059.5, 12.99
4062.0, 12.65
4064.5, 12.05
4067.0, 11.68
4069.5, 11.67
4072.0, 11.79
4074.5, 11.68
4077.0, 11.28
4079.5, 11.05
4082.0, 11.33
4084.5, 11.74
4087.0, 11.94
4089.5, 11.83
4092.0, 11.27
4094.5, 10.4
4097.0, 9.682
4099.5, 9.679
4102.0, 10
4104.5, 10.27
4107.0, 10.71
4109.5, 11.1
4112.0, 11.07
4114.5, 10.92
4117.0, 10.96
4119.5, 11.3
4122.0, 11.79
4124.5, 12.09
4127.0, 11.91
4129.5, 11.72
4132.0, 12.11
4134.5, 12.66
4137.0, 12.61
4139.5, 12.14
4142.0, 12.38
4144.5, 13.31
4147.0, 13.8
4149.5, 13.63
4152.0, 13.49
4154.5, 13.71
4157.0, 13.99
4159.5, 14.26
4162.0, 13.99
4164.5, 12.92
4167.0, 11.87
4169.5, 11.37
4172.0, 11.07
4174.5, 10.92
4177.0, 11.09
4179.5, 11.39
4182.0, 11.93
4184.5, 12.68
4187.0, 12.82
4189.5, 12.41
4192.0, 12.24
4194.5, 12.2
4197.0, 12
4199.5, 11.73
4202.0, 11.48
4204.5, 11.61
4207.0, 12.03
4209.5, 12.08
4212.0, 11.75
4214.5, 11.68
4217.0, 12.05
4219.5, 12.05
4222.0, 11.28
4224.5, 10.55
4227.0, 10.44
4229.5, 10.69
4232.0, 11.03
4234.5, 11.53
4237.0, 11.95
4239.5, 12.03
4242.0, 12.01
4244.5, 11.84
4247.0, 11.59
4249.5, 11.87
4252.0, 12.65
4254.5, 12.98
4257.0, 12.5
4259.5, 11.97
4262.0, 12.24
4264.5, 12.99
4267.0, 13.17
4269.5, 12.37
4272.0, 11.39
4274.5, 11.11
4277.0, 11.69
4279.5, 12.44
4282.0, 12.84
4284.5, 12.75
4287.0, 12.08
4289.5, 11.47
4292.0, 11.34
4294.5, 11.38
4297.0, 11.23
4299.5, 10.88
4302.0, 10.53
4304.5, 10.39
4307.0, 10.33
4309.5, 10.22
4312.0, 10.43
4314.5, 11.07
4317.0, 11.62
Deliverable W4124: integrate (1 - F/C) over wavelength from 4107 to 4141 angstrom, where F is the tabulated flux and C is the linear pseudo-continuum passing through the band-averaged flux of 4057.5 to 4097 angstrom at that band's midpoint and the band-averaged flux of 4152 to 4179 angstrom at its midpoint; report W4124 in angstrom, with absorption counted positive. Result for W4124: 1.2 angstrom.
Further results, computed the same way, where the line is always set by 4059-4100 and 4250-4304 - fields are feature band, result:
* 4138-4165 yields -4.1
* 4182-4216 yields -0.8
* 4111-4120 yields 0.4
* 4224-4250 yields 1.0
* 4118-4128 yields -0.2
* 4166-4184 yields 0.4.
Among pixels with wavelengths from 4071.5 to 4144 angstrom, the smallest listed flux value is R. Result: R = 9.679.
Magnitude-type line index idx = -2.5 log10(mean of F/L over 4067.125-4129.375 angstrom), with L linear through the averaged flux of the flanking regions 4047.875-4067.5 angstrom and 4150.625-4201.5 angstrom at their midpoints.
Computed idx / 0.11 mag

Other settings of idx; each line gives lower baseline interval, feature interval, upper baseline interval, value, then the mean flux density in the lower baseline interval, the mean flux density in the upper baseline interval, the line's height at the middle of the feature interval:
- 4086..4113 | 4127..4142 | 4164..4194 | -0.09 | 10.7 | 11.9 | 11.2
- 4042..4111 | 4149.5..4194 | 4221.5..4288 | -0.07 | 11.5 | 11.9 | 11.7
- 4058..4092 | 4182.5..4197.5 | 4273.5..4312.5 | -0.08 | 11.8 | 11.3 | 11.6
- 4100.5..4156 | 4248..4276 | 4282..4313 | -0.09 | 12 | 11.2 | 11.3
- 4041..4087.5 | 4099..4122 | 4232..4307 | 0.11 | 12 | 11.9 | 12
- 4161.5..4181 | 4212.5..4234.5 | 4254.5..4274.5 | 0.08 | 11.7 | 12.3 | 12.1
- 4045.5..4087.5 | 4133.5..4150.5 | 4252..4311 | -0.09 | 12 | 11.8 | 11.9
